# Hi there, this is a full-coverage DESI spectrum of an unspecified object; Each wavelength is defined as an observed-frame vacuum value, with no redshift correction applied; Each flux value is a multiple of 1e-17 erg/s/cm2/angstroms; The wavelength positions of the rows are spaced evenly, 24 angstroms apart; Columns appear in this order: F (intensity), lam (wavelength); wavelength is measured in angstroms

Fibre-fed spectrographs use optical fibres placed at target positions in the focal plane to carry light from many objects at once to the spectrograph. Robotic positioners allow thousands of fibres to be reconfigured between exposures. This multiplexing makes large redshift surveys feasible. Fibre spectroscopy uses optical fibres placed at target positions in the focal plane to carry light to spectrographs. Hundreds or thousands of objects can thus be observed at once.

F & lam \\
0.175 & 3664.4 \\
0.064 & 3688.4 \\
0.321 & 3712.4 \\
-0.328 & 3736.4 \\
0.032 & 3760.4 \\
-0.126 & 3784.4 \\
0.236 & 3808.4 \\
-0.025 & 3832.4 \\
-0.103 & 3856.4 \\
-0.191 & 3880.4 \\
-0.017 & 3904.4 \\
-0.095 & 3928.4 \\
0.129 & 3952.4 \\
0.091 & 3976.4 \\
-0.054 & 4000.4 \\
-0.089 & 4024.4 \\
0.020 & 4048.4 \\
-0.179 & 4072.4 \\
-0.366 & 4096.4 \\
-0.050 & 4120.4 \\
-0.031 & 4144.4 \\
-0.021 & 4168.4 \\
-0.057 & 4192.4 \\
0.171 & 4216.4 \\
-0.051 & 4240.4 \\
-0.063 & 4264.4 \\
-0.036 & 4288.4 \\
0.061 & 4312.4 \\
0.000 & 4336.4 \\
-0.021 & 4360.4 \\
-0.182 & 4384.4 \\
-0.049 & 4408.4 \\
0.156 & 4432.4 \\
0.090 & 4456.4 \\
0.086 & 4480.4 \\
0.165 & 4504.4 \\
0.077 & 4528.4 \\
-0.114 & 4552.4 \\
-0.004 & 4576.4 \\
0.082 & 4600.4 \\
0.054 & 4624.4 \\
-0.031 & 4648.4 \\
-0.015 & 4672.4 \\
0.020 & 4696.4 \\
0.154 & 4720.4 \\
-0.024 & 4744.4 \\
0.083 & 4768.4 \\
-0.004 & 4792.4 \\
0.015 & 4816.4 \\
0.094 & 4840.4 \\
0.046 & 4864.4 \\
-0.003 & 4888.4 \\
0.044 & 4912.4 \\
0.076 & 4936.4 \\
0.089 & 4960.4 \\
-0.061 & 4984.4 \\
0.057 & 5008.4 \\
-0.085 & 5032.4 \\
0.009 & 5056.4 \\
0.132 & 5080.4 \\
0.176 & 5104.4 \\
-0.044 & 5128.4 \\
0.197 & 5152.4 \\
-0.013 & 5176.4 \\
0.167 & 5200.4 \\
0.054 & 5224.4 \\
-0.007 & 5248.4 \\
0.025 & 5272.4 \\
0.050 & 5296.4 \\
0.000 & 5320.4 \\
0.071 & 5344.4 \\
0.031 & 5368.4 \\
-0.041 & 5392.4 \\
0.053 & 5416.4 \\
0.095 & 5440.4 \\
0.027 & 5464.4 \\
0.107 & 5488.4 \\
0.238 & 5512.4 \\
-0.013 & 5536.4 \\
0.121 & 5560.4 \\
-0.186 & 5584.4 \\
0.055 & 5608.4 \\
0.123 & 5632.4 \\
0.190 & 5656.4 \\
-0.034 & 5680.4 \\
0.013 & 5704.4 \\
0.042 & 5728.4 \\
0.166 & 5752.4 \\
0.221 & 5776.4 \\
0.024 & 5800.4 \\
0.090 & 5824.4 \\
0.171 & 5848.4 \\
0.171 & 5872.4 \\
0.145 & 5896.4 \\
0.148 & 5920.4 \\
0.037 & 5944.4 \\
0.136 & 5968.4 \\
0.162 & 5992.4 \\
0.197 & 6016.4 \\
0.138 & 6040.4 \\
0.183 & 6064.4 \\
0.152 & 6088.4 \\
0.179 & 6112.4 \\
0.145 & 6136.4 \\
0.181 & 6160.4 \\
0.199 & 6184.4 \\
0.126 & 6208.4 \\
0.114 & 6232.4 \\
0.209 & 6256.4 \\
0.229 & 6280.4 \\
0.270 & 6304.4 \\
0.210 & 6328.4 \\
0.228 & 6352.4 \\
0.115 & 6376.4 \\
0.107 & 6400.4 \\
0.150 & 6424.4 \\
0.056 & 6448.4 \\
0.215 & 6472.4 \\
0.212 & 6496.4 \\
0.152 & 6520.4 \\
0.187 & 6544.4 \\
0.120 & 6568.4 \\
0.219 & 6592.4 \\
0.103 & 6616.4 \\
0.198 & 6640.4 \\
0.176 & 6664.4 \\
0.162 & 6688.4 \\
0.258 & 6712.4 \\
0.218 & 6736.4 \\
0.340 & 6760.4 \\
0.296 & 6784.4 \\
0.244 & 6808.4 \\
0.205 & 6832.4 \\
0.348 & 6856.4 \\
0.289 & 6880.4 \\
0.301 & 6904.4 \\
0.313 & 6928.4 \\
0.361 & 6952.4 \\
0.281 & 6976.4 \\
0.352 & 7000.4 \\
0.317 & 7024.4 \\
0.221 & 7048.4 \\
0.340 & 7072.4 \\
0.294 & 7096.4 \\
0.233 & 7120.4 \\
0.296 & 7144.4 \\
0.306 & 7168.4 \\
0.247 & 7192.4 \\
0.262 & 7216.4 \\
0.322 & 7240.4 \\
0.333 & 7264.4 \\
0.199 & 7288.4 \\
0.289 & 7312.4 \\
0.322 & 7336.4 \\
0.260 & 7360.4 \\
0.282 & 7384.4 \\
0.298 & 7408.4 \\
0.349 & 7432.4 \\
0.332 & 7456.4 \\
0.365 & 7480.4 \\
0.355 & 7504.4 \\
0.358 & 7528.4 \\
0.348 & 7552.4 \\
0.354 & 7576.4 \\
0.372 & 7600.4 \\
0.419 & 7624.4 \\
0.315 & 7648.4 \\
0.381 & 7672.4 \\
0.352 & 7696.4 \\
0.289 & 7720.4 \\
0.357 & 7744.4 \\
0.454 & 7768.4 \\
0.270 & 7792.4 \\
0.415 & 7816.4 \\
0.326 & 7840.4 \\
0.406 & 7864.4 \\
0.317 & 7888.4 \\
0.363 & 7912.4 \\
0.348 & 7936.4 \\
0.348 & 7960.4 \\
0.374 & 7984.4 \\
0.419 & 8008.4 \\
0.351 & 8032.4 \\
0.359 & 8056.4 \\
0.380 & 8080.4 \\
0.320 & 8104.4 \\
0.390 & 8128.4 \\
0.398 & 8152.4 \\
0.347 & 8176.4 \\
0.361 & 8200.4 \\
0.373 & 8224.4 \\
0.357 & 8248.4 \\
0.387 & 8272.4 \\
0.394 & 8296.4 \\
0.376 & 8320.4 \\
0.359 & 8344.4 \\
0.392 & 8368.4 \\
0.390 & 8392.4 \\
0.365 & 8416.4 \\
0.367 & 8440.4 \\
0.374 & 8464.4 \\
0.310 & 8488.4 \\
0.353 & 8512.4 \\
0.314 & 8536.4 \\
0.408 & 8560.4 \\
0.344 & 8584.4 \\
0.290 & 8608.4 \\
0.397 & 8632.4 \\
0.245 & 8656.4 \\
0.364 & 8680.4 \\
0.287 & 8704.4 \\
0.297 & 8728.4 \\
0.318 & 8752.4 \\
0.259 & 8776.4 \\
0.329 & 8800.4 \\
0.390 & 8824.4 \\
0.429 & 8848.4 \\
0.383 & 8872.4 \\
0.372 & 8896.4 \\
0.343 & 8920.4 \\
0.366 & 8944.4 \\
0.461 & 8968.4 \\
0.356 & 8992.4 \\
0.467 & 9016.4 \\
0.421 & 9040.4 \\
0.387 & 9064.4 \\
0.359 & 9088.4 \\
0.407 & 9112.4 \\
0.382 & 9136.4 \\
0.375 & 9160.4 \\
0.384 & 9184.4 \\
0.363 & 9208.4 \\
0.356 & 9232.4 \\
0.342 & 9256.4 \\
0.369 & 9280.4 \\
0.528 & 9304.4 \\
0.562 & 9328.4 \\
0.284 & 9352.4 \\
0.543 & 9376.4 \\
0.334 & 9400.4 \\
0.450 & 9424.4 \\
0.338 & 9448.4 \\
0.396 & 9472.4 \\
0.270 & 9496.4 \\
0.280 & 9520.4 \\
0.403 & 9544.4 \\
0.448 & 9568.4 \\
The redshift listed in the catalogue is 0.68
